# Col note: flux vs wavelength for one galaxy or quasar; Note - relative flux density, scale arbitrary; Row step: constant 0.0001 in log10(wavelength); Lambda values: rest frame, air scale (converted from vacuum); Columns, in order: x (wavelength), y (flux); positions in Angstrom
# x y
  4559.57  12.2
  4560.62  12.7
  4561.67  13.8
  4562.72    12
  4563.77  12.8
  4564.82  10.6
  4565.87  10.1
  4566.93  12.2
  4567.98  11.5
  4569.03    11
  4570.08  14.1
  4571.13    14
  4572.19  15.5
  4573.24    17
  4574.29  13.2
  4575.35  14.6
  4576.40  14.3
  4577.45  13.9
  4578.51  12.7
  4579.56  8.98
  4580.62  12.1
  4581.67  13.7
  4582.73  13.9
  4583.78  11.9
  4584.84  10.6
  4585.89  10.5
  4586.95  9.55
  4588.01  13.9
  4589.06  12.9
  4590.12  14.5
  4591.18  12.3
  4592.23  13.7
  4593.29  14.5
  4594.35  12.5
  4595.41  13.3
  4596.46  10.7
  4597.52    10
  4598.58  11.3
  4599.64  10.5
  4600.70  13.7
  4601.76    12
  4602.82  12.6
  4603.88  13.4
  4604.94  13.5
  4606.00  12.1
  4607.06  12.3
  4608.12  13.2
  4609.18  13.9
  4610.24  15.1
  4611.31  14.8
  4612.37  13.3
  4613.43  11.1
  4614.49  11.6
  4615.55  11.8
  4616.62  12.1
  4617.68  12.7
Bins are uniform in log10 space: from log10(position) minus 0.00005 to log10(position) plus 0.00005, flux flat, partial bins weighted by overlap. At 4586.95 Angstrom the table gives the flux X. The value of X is 9.55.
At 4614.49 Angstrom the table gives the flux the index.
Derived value 11.6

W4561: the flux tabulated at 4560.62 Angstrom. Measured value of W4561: 12.7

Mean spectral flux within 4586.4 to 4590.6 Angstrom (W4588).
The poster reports 12.7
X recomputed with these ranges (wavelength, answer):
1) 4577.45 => 13.9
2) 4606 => 12.1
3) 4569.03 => 11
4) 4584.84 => 10.6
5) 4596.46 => 10.7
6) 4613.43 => 11.1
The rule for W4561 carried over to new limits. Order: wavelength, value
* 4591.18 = 12.3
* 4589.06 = 12.9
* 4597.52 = 10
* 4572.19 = 15.5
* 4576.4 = 14.3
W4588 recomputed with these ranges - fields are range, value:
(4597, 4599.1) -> 10.6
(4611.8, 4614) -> 12.3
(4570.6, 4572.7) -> 14.7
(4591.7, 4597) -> 13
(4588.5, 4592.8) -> 13.4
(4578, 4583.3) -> 12.3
